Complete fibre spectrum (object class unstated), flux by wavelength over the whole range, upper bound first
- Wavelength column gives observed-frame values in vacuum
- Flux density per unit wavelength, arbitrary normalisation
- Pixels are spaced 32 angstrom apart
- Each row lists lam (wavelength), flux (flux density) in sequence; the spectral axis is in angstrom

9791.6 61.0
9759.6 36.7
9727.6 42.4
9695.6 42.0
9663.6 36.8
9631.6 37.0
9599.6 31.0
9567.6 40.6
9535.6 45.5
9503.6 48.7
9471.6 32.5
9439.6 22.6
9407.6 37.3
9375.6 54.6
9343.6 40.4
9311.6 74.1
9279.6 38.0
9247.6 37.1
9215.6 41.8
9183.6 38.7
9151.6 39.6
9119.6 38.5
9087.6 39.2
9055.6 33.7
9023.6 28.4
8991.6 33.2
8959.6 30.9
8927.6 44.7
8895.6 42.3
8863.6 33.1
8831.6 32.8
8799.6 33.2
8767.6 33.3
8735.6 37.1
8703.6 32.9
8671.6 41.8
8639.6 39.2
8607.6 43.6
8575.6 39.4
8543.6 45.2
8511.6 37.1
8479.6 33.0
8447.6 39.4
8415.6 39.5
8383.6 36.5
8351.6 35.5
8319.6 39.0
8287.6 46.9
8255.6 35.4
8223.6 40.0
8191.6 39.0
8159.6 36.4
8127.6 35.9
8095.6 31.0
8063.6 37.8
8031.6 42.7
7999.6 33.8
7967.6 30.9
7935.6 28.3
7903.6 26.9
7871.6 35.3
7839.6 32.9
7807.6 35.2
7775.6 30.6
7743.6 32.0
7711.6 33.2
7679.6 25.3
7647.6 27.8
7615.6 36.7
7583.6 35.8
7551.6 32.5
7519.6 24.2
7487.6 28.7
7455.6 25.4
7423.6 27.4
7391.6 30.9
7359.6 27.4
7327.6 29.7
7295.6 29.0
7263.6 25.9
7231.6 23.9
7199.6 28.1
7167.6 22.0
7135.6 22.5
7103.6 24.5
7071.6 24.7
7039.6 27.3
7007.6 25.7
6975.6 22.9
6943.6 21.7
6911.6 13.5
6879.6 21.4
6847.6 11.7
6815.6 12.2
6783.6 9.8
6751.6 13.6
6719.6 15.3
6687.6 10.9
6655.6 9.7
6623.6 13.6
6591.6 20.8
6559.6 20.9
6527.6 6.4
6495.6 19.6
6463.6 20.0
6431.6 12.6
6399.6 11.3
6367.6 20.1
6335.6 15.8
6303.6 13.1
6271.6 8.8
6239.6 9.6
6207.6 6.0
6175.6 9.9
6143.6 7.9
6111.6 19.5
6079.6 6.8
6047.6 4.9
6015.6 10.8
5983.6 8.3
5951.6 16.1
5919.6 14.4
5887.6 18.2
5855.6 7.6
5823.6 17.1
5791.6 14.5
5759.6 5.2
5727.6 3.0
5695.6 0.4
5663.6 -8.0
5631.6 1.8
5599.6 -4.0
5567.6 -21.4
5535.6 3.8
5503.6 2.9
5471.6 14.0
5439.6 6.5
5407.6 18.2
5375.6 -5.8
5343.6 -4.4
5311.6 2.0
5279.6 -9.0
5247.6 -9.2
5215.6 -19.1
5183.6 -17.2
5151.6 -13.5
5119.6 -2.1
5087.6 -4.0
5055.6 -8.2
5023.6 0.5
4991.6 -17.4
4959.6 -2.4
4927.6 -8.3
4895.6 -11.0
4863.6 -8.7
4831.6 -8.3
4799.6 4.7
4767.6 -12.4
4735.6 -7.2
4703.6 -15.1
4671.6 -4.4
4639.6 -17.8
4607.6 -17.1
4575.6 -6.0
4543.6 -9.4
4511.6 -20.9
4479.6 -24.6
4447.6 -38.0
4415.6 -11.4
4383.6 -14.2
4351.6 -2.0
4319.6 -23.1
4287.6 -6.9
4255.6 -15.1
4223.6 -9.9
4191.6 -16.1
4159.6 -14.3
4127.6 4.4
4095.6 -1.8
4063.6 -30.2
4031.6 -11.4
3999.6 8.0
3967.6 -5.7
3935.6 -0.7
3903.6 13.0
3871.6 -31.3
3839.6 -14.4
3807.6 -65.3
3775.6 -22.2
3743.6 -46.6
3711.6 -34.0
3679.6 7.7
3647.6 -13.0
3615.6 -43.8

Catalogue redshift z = 0.74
